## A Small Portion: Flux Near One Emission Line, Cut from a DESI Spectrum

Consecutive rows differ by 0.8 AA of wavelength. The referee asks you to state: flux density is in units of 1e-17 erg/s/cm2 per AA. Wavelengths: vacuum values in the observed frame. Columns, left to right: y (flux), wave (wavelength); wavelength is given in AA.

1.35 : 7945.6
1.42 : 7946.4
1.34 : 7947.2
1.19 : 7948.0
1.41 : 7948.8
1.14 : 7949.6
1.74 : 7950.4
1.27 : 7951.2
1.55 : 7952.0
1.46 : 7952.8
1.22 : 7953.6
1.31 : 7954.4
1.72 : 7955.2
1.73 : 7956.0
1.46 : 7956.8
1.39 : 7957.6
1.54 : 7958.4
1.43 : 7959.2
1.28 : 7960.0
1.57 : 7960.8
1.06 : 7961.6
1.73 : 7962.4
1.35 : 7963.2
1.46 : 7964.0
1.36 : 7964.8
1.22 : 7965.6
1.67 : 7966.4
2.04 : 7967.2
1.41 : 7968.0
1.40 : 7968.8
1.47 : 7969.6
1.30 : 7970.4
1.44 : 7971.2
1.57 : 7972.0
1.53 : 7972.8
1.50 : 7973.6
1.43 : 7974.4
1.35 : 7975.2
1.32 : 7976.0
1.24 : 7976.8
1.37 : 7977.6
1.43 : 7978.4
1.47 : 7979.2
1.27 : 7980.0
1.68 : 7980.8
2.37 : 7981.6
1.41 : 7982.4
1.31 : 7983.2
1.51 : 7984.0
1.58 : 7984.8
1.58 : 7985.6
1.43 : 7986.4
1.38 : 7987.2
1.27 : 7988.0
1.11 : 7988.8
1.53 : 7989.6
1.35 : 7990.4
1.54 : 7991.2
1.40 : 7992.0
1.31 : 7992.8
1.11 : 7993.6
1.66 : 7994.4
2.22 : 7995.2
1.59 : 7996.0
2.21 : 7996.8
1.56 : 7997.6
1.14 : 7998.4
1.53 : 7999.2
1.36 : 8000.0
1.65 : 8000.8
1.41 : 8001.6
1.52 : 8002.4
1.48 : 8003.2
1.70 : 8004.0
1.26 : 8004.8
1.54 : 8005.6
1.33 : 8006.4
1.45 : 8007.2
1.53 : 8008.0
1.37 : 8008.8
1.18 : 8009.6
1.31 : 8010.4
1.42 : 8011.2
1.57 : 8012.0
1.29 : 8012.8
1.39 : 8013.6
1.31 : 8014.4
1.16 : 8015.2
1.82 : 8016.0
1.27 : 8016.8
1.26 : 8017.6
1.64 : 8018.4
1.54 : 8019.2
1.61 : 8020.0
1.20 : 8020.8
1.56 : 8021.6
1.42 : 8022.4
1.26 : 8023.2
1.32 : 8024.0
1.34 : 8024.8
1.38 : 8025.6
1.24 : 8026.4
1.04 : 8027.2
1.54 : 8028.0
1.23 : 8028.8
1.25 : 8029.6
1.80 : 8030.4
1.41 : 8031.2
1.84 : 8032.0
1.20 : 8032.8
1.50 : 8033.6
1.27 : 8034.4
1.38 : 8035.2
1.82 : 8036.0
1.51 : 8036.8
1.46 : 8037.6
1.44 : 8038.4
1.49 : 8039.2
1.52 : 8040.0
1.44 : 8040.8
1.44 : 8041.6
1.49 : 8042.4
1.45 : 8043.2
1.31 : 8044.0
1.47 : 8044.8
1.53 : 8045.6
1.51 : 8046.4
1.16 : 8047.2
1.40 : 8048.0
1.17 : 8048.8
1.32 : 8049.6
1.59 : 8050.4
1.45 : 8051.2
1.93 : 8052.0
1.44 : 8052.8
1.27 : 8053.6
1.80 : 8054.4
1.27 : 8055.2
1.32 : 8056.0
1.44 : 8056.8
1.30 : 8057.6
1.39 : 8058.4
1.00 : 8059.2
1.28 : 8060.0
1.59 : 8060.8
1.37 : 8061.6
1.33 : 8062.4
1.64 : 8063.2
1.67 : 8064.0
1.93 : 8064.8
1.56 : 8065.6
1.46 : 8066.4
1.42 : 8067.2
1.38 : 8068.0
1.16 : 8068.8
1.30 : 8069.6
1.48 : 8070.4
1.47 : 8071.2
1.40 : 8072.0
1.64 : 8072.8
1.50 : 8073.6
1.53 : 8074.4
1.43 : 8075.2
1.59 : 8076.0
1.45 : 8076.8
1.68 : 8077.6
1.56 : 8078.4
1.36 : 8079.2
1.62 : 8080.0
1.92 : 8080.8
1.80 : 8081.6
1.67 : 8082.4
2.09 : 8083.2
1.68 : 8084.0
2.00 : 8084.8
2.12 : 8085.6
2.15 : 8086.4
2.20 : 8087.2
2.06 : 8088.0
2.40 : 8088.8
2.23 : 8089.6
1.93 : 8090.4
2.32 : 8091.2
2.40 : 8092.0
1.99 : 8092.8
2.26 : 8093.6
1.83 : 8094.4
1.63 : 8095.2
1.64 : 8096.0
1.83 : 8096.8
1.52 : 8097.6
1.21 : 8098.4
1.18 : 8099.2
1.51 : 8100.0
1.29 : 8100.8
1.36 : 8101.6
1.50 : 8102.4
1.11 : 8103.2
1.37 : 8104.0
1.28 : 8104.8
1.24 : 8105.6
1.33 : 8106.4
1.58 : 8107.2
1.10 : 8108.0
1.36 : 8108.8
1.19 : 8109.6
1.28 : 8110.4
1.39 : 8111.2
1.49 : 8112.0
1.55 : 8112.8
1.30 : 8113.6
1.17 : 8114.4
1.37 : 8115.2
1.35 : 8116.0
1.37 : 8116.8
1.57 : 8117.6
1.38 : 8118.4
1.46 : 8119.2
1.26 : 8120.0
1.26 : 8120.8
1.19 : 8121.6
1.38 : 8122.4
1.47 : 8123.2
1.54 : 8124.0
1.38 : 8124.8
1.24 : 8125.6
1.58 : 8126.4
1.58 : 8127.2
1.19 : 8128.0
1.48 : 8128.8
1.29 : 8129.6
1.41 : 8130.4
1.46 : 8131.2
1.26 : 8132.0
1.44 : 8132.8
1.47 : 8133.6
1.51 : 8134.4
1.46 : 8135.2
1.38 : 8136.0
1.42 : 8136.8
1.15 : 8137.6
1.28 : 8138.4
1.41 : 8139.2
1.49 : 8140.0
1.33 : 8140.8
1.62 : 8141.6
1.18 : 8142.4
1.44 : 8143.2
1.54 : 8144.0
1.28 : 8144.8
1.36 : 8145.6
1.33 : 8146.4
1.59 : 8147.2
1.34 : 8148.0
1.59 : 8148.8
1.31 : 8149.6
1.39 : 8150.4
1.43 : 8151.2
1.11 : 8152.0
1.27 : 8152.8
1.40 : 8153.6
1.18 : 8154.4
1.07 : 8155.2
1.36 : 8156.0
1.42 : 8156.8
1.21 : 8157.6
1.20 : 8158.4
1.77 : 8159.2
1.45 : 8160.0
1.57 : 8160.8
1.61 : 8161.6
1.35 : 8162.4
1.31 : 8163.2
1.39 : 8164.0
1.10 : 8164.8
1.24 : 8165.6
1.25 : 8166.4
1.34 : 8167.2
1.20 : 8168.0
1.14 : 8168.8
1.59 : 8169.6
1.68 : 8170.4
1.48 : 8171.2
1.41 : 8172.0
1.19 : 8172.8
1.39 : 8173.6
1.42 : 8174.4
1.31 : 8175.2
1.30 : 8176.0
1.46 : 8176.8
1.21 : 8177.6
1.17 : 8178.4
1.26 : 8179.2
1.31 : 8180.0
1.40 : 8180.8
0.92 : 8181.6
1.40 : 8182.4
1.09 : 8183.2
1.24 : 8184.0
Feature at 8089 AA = [O II] 3727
